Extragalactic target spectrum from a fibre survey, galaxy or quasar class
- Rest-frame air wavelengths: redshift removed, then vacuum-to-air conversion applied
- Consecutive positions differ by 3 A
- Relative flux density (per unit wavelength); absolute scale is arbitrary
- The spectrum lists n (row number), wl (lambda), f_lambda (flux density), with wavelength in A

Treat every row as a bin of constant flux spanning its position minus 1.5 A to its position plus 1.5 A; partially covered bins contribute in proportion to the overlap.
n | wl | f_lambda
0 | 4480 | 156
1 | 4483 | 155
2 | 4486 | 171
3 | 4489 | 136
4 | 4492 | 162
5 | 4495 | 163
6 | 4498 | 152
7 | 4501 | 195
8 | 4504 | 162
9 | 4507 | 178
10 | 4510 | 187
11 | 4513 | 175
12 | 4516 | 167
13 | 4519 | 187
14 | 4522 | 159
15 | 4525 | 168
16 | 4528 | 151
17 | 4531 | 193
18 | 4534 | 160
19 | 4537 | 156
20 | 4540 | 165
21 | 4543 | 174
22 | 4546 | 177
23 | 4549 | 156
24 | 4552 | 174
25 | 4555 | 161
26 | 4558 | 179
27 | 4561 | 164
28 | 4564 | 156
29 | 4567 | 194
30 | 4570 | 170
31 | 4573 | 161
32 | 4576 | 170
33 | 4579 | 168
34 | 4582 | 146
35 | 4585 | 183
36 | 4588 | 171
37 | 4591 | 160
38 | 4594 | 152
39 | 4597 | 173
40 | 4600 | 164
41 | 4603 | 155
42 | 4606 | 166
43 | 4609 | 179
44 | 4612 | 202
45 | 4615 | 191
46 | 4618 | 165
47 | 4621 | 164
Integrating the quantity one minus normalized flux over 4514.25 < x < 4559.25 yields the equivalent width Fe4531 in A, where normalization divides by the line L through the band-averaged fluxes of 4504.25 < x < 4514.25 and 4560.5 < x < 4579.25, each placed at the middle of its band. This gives 1.4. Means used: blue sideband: 178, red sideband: 169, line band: 168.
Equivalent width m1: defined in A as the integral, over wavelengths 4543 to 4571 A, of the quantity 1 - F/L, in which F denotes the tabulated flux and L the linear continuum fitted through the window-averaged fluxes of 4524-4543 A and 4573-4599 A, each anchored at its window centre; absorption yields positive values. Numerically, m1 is -0.8 A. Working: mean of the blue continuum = 166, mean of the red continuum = 165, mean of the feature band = 170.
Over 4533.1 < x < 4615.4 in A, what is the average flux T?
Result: 169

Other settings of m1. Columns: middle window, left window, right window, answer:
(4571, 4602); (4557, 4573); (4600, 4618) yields 1.60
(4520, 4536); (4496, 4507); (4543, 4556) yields 0.25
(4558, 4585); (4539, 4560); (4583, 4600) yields 0.05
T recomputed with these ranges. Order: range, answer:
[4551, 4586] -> 169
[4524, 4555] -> 167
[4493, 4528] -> 171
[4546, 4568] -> 169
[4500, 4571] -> 171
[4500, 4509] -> 178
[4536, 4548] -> 168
